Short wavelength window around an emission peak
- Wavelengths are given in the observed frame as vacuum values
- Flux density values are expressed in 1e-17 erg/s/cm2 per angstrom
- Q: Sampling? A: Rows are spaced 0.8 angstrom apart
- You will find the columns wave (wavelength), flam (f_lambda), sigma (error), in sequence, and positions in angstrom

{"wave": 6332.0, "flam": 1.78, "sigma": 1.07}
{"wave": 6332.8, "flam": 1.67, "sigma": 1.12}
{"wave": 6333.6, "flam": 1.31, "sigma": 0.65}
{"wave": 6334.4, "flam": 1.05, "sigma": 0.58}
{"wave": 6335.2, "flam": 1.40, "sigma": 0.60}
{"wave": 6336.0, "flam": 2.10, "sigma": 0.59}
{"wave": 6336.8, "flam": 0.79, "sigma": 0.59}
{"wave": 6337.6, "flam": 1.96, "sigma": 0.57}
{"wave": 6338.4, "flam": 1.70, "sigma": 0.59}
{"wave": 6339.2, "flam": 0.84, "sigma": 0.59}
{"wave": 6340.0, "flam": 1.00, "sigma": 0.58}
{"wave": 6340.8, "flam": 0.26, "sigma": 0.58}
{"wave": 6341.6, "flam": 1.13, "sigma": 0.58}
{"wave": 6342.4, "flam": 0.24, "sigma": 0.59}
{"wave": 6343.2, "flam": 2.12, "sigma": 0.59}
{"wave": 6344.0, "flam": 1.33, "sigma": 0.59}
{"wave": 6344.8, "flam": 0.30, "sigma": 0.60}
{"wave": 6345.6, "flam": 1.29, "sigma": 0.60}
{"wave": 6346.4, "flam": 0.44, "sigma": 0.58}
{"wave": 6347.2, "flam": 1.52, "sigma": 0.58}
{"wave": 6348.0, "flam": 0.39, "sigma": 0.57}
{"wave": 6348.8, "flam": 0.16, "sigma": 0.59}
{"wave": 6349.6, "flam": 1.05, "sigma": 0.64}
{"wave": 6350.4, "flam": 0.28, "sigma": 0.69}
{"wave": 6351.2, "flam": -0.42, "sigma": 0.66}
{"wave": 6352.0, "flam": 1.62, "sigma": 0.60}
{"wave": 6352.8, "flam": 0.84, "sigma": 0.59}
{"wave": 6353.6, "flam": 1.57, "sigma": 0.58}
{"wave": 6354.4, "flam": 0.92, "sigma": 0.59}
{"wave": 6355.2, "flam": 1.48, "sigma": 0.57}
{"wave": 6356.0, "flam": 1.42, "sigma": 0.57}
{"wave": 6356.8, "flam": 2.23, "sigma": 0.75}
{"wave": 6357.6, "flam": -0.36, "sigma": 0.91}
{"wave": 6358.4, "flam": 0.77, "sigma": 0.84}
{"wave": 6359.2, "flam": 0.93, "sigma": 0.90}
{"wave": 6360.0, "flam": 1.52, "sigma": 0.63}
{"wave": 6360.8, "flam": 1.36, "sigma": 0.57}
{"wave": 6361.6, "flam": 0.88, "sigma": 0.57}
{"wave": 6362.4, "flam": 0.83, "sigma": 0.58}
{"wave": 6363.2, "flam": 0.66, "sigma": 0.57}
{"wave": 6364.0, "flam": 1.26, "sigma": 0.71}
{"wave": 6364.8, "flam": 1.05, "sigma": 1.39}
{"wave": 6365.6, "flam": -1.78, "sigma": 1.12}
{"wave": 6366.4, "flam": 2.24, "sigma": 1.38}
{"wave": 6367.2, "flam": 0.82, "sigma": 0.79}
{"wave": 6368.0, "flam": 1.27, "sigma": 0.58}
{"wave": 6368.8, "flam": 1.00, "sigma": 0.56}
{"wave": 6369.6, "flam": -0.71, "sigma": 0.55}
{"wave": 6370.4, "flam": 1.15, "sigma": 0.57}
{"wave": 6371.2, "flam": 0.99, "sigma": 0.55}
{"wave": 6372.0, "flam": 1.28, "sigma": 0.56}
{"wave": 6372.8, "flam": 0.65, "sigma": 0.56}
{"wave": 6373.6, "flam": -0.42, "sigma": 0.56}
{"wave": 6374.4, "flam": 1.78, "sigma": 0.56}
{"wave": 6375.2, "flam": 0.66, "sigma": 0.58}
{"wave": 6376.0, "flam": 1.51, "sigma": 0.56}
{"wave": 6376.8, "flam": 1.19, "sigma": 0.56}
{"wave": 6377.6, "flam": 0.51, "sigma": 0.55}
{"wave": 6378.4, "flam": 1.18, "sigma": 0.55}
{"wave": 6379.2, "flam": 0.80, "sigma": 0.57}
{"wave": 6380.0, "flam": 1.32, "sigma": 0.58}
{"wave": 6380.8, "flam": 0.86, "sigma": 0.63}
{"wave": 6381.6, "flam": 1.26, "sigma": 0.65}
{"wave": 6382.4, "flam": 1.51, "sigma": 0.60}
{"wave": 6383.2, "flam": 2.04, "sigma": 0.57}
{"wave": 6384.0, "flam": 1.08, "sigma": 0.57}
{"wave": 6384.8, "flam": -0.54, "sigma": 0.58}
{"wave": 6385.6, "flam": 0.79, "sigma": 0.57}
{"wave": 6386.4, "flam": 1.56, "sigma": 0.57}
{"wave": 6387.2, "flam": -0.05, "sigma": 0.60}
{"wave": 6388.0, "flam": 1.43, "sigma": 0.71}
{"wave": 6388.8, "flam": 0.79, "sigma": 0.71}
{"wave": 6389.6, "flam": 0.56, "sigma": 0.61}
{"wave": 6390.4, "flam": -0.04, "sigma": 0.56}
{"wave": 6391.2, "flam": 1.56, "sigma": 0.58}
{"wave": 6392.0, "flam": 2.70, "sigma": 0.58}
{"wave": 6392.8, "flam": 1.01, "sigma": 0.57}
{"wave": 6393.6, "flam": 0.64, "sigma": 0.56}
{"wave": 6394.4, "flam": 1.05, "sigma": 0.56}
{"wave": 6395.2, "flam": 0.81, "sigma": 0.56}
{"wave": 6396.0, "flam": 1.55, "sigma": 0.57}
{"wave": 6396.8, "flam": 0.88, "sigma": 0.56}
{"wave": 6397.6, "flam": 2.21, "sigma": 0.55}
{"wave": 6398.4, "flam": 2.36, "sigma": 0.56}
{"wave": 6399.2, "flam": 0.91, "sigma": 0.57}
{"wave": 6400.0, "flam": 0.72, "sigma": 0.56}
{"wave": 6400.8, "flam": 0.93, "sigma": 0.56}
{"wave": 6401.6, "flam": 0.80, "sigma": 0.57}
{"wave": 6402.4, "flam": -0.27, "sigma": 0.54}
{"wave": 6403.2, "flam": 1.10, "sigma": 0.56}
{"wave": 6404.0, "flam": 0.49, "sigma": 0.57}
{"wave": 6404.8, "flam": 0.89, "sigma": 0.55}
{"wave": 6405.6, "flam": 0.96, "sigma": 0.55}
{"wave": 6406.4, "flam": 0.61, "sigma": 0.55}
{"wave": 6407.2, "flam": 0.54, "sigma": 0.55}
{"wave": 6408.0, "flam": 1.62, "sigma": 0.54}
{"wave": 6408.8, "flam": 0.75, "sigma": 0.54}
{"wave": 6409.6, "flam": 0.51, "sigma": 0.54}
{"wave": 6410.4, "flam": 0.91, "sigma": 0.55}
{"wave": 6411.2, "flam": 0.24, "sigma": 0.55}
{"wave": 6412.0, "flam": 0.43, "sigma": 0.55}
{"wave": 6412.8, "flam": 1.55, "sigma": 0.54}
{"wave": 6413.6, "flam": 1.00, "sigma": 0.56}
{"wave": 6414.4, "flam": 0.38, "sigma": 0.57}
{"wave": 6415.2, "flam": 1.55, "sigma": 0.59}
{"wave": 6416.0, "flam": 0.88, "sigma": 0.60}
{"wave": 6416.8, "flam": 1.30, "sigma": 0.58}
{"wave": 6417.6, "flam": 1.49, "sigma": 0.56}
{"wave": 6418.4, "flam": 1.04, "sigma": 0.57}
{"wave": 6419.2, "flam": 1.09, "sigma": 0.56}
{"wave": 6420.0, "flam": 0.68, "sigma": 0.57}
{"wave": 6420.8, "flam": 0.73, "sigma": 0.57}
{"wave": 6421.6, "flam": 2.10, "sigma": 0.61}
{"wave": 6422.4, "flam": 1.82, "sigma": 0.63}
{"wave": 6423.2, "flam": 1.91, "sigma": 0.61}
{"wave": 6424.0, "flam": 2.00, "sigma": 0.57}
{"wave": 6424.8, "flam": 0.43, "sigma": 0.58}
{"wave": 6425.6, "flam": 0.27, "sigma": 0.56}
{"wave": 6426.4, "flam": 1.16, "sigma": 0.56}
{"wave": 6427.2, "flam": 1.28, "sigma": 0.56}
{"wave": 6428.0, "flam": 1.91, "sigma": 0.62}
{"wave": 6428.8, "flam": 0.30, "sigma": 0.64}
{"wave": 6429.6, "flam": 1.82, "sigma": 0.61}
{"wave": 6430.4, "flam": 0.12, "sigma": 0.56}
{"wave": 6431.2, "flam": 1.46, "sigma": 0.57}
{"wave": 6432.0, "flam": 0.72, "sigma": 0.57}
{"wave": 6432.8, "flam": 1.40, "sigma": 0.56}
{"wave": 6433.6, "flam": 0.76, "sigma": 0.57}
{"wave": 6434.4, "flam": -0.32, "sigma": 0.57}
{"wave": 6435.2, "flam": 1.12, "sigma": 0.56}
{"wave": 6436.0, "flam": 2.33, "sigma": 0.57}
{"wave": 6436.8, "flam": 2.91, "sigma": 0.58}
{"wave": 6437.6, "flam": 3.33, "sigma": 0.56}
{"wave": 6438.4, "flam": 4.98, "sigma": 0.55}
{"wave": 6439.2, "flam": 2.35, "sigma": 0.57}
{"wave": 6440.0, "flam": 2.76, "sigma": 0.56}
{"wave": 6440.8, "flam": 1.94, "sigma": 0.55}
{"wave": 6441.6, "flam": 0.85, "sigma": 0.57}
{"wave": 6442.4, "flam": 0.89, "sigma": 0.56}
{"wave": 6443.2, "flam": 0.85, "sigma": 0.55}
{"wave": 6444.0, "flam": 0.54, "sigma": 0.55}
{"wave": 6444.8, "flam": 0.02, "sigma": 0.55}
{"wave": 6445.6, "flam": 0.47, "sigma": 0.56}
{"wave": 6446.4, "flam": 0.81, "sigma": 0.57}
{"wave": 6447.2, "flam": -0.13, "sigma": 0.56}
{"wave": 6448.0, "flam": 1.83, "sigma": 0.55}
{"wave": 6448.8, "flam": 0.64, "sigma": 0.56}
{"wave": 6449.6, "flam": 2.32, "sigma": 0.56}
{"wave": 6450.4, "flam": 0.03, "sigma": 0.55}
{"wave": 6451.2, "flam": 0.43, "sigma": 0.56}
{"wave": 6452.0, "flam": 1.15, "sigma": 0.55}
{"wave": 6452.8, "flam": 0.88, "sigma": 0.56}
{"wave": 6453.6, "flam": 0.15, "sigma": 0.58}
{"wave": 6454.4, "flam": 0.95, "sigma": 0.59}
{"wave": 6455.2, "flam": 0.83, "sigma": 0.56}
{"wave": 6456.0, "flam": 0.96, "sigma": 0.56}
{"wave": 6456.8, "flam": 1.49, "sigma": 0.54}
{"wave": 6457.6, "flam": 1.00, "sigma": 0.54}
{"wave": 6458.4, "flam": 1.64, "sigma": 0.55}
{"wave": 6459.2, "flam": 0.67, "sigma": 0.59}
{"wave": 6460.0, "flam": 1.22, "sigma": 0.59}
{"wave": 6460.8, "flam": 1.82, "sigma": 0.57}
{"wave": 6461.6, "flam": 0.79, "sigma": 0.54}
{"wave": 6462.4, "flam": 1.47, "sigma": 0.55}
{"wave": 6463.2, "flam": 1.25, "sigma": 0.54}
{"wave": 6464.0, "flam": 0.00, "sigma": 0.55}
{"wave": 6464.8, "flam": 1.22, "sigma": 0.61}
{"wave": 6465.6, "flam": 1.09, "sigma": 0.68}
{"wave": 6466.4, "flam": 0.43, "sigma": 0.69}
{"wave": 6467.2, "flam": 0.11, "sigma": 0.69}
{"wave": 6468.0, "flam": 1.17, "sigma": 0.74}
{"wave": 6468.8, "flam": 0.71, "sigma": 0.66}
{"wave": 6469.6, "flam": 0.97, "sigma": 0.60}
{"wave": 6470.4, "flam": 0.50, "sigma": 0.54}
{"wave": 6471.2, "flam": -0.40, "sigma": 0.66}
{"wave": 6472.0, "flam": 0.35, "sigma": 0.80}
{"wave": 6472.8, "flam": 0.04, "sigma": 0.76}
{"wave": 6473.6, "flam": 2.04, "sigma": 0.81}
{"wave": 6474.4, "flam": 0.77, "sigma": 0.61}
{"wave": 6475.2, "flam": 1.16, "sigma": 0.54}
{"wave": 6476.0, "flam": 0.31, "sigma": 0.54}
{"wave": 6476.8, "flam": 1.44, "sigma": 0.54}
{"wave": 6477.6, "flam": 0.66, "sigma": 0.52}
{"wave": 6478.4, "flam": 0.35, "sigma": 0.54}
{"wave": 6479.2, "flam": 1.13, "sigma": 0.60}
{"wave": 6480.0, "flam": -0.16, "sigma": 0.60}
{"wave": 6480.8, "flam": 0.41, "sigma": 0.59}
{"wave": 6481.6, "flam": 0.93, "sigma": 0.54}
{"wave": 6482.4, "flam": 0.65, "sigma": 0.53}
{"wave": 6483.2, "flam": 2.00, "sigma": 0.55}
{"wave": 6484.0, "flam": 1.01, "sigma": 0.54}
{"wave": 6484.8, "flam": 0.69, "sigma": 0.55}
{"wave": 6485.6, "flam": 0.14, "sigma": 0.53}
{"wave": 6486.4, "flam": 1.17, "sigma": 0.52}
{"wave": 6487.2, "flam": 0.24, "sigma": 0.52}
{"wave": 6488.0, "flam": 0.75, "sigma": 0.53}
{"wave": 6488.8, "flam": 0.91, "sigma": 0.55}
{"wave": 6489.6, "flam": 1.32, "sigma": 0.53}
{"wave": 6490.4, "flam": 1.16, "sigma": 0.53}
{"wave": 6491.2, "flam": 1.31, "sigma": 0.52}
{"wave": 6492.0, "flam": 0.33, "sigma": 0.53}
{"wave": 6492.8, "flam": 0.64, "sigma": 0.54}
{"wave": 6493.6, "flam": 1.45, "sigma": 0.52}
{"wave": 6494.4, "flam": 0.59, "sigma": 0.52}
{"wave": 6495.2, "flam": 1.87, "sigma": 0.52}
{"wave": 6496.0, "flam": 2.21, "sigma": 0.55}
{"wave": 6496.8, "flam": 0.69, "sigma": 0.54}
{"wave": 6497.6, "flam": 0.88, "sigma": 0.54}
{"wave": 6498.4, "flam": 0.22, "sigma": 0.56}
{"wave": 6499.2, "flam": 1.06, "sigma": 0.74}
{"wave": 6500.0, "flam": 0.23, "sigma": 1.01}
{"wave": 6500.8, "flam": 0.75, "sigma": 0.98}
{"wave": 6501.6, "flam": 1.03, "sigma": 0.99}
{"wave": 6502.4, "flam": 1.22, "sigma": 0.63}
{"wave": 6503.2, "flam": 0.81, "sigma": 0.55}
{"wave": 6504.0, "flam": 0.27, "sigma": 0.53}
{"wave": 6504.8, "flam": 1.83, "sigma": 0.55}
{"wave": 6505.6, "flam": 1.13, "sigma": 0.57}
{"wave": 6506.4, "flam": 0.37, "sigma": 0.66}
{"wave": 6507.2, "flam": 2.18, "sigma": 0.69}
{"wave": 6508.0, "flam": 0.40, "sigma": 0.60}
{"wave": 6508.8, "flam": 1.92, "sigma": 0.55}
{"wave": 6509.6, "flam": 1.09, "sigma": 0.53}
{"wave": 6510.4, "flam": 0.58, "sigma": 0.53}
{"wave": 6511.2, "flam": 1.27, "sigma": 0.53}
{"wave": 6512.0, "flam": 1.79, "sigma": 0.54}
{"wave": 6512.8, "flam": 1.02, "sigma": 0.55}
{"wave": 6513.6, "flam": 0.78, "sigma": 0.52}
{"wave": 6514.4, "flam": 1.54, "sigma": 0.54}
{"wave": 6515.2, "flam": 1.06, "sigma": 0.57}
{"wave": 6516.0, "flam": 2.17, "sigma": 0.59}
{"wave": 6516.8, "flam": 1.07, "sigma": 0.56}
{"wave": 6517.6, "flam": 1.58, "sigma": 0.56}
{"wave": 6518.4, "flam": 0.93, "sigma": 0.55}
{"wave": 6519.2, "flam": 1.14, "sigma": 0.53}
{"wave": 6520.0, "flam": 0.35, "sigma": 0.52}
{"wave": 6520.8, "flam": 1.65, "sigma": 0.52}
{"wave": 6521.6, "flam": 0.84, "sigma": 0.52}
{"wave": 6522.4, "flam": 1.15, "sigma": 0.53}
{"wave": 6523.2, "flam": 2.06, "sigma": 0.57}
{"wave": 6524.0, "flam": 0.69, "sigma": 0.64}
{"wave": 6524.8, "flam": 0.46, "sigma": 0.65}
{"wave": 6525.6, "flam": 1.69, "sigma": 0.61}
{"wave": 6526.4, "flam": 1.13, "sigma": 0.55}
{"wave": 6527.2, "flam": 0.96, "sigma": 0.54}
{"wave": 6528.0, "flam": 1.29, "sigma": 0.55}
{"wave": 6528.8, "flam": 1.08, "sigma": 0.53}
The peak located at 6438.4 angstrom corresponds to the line H-beta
